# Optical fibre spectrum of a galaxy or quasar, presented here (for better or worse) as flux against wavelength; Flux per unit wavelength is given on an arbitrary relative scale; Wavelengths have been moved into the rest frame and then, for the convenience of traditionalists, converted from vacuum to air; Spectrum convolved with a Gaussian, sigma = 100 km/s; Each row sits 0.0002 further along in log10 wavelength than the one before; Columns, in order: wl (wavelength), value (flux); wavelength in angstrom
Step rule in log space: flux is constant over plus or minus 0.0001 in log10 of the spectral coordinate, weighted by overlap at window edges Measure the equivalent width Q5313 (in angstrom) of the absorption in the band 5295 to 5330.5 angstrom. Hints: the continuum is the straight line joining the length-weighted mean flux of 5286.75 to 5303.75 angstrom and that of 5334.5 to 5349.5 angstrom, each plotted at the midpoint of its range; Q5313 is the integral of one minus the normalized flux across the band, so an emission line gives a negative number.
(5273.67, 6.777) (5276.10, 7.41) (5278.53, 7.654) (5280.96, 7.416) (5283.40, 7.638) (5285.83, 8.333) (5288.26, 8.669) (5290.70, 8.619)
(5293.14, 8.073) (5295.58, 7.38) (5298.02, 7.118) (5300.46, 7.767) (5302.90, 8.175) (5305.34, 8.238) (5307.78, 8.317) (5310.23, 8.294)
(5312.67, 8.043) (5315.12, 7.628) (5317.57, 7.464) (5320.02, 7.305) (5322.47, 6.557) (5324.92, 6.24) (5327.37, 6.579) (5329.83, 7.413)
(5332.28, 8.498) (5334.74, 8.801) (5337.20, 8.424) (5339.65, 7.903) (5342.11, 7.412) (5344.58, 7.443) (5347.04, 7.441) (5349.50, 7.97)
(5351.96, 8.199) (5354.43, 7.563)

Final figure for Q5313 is 1.9 angstrom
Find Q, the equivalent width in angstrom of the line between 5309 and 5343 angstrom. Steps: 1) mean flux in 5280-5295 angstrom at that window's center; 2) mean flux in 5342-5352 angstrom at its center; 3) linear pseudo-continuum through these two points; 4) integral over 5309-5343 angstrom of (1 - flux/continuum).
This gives 0.9 angstrom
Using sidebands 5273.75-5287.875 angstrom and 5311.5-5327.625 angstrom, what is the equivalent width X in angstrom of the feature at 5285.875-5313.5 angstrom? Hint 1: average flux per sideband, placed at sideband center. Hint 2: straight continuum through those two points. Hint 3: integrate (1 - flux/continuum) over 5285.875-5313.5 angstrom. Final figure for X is -2.5 angstrom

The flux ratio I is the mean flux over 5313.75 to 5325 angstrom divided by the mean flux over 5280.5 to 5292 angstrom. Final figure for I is 0.87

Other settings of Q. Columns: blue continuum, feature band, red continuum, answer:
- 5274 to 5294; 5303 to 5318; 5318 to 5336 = -0.93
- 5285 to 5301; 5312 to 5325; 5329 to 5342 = 1.35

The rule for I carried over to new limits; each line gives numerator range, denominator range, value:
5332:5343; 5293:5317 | 1.04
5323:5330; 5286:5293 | 0.78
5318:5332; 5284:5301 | 0.87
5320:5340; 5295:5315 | 0.95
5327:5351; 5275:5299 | 1.00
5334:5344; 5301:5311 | 0.98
